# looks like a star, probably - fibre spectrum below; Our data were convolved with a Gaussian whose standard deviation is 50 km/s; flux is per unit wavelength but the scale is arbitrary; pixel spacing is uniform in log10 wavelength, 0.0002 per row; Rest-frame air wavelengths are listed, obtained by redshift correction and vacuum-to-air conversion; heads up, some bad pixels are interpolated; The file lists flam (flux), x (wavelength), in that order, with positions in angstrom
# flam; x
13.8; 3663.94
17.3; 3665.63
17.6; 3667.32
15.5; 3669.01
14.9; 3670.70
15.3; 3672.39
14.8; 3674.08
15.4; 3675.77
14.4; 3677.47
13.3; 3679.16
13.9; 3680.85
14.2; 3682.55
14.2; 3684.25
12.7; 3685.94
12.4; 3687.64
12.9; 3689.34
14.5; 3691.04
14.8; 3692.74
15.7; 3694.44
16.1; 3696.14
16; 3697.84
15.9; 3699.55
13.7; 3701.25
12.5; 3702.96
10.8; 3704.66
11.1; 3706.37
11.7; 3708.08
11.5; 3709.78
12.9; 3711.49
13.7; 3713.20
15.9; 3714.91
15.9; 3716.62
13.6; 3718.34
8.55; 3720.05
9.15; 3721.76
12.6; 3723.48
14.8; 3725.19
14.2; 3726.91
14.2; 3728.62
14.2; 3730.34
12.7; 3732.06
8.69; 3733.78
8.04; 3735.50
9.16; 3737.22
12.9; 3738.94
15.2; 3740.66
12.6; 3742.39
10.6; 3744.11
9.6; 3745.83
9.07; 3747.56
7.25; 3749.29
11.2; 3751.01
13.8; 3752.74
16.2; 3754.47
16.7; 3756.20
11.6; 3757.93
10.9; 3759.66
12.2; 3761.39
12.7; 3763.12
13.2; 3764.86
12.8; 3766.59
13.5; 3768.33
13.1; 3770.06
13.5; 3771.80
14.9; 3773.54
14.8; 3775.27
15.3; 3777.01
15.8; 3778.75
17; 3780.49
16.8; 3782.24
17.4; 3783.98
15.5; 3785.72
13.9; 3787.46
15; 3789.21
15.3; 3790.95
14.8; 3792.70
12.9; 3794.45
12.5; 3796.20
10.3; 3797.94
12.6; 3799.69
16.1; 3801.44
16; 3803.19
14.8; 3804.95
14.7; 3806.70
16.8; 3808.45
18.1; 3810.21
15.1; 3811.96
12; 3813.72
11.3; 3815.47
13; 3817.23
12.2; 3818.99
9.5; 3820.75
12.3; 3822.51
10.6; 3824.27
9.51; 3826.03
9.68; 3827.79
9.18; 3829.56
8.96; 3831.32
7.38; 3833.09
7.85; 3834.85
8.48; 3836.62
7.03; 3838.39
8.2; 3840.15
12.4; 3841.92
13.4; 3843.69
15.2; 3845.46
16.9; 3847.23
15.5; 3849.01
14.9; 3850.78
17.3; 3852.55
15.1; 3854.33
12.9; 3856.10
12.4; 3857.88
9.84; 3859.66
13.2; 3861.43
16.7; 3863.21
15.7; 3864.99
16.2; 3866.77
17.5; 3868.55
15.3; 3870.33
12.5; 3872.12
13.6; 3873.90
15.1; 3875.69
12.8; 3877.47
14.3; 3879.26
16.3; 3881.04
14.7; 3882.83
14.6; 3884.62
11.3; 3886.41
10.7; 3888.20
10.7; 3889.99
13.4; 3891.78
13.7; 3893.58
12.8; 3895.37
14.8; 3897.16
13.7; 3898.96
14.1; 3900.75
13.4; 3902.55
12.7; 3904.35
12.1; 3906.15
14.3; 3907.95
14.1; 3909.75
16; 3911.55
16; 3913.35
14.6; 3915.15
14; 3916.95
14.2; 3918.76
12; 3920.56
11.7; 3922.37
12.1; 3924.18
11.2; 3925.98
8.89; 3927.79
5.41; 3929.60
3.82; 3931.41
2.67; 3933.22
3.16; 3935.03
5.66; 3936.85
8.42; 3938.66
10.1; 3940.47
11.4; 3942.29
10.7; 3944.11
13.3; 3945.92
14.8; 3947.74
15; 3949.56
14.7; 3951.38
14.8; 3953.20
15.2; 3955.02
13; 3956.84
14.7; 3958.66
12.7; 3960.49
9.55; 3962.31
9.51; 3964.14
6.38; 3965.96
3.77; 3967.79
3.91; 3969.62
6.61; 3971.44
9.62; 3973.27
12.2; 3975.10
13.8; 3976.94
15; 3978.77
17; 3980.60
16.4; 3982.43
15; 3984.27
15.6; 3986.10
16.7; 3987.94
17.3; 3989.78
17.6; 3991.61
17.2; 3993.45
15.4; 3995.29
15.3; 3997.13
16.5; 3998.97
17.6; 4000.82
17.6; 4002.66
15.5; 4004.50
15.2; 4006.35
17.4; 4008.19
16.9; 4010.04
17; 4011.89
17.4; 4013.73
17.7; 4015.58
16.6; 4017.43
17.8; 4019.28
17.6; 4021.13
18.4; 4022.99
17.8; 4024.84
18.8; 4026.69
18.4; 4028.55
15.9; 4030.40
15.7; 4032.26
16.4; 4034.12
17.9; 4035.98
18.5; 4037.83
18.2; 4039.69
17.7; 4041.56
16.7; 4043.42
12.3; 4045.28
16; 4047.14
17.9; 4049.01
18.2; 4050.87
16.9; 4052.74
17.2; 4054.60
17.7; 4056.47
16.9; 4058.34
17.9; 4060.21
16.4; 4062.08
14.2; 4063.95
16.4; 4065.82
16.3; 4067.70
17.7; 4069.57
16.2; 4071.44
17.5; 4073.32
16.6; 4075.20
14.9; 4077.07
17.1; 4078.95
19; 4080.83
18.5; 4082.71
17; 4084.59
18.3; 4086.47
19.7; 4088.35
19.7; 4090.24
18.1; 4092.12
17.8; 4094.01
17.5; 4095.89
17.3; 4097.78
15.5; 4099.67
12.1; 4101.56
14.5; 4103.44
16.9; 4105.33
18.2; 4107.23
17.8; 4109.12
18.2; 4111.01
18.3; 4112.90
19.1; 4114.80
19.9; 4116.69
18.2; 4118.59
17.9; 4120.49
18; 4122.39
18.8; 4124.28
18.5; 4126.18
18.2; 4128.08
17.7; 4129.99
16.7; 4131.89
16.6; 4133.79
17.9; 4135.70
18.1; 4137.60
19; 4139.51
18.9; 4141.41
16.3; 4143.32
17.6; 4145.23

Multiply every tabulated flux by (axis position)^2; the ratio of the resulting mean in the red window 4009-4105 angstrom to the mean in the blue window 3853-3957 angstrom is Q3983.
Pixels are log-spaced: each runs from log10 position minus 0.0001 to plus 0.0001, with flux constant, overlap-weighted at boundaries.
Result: 1.46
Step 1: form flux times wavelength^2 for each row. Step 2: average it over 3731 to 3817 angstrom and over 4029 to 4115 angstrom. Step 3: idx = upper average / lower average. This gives 1.5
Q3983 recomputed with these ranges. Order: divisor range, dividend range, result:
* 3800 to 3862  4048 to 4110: 1.55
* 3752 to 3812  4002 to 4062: 1.34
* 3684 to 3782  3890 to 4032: 1.16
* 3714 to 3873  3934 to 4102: 1.32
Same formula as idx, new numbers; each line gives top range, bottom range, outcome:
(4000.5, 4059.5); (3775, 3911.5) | 1.40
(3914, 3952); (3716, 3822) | 0.85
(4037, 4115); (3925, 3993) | 1.60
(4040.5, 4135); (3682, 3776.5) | 1.61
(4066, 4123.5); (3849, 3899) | 1.39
